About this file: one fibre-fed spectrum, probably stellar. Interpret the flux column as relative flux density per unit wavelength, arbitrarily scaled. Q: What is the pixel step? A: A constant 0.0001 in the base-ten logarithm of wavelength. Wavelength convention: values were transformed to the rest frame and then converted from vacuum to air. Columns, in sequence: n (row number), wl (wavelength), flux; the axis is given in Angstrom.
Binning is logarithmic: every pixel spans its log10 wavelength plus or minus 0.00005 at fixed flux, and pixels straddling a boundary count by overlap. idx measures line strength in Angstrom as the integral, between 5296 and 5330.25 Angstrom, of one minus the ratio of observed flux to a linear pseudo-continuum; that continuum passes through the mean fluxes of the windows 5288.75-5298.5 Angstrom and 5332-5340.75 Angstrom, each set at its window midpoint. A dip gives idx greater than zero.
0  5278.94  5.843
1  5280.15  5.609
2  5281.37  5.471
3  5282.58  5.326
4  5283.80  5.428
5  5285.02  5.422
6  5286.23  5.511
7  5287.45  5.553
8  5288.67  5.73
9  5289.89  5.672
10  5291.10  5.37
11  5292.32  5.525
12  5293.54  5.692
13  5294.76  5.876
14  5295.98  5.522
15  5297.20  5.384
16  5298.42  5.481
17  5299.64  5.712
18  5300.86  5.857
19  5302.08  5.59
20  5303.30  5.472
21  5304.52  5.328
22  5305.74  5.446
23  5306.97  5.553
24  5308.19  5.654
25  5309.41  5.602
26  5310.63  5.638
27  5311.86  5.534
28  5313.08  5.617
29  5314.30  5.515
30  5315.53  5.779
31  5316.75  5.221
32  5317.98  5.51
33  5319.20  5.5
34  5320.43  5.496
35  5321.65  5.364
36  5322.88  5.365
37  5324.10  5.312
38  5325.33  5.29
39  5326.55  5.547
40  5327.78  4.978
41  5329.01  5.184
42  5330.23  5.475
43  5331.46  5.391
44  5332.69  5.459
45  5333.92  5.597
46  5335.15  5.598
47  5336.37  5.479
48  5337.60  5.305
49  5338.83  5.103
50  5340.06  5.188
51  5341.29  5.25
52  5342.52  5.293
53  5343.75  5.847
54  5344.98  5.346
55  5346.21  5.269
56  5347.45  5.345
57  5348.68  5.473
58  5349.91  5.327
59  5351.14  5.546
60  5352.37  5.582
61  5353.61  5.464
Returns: 0.1 Angstrom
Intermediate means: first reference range 5.58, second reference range 5.39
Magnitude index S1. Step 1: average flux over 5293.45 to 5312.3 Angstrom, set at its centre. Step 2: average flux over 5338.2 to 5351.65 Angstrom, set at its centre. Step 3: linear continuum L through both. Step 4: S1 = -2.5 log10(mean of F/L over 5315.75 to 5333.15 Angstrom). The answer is 0.019 mag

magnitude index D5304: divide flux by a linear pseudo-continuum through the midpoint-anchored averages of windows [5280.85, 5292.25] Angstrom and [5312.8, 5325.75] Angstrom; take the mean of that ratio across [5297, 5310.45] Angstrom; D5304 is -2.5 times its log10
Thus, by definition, -0.02 mag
